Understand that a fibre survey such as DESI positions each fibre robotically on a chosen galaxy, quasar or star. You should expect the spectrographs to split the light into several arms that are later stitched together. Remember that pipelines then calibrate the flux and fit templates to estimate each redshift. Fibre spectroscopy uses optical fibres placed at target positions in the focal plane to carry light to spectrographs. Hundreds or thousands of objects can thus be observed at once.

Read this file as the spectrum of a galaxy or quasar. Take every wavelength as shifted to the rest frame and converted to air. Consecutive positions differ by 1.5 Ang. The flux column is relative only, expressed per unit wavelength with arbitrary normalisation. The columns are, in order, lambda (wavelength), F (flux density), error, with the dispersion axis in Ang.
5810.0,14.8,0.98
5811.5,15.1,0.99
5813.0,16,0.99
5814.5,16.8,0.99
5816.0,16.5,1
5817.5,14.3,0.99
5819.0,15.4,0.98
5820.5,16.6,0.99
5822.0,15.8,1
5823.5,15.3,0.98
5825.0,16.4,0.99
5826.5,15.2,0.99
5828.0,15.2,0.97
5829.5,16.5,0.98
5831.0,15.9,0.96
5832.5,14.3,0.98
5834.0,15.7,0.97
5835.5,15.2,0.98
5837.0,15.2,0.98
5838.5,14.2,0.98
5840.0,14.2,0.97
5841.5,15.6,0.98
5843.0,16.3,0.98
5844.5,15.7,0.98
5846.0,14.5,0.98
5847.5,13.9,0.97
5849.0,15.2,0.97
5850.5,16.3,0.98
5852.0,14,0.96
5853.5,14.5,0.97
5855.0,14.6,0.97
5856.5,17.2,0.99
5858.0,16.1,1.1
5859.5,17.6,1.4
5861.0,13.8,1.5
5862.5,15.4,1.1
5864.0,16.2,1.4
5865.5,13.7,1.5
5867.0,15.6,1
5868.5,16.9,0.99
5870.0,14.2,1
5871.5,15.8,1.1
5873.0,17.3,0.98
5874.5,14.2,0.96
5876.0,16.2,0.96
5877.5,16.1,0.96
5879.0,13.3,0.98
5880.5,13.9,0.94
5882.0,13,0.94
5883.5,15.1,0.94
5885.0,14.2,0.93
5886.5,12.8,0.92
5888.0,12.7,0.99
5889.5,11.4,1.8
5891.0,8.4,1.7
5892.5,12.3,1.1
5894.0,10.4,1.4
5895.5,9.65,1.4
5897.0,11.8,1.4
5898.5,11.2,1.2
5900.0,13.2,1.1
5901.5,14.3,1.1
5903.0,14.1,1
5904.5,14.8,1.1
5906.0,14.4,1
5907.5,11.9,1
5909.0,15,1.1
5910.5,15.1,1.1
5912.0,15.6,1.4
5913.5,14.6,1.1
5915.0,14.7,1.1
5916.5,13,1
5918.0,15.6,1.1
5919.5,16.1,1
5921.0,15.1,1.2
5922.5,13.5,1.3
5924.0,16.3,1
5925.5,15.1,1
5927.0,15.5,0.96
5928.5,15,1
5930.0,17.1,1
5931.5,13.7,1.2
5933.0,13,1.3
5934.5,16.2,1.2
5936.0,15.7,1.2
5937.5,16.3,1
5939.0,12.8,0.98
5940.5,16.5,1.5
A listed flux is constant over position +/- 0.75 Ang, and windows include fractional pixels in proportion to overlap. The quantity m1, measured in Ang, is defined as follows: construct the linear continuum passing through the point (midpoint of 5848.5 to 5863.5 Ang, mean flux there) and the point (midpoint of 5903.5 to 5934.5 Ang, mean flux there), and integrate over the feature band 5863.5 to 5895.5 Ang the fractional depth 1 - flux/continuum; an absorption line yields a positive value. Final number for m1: 2.9 Ang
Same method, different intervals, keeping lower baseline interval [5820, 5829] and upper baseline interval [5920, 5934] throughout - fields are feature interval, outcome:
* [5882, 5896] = 3.0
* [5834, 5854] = 0.7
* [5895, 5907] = 1.7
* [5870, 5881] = 0.1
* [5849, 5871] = 0.1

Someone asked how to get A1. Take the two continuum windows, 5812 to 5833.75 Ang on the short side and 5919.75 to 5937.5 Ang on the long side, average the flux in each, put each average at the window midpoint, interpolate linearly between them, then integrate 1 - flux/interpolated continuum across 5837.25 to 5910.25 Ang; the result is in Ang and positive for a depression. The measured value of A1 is 5.8 Ang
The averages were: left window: 15.7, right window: 15.2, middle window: 14.2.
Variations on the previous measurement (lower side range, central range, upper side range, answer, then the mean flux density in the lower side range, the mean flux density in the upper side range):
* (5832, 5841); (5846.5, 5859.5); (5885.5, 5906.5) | -1.1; 14.8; 12.2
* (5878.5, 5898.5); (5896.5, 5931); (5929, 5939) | -1.7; 12.2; 15.1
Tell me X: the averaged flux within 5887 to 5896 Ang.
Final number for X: 10.9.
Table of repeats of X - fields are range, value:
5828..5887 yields 15.1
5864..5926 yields 14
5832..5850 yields 15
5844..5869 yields 15.3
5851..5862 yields 15.4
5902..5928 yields 14.7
